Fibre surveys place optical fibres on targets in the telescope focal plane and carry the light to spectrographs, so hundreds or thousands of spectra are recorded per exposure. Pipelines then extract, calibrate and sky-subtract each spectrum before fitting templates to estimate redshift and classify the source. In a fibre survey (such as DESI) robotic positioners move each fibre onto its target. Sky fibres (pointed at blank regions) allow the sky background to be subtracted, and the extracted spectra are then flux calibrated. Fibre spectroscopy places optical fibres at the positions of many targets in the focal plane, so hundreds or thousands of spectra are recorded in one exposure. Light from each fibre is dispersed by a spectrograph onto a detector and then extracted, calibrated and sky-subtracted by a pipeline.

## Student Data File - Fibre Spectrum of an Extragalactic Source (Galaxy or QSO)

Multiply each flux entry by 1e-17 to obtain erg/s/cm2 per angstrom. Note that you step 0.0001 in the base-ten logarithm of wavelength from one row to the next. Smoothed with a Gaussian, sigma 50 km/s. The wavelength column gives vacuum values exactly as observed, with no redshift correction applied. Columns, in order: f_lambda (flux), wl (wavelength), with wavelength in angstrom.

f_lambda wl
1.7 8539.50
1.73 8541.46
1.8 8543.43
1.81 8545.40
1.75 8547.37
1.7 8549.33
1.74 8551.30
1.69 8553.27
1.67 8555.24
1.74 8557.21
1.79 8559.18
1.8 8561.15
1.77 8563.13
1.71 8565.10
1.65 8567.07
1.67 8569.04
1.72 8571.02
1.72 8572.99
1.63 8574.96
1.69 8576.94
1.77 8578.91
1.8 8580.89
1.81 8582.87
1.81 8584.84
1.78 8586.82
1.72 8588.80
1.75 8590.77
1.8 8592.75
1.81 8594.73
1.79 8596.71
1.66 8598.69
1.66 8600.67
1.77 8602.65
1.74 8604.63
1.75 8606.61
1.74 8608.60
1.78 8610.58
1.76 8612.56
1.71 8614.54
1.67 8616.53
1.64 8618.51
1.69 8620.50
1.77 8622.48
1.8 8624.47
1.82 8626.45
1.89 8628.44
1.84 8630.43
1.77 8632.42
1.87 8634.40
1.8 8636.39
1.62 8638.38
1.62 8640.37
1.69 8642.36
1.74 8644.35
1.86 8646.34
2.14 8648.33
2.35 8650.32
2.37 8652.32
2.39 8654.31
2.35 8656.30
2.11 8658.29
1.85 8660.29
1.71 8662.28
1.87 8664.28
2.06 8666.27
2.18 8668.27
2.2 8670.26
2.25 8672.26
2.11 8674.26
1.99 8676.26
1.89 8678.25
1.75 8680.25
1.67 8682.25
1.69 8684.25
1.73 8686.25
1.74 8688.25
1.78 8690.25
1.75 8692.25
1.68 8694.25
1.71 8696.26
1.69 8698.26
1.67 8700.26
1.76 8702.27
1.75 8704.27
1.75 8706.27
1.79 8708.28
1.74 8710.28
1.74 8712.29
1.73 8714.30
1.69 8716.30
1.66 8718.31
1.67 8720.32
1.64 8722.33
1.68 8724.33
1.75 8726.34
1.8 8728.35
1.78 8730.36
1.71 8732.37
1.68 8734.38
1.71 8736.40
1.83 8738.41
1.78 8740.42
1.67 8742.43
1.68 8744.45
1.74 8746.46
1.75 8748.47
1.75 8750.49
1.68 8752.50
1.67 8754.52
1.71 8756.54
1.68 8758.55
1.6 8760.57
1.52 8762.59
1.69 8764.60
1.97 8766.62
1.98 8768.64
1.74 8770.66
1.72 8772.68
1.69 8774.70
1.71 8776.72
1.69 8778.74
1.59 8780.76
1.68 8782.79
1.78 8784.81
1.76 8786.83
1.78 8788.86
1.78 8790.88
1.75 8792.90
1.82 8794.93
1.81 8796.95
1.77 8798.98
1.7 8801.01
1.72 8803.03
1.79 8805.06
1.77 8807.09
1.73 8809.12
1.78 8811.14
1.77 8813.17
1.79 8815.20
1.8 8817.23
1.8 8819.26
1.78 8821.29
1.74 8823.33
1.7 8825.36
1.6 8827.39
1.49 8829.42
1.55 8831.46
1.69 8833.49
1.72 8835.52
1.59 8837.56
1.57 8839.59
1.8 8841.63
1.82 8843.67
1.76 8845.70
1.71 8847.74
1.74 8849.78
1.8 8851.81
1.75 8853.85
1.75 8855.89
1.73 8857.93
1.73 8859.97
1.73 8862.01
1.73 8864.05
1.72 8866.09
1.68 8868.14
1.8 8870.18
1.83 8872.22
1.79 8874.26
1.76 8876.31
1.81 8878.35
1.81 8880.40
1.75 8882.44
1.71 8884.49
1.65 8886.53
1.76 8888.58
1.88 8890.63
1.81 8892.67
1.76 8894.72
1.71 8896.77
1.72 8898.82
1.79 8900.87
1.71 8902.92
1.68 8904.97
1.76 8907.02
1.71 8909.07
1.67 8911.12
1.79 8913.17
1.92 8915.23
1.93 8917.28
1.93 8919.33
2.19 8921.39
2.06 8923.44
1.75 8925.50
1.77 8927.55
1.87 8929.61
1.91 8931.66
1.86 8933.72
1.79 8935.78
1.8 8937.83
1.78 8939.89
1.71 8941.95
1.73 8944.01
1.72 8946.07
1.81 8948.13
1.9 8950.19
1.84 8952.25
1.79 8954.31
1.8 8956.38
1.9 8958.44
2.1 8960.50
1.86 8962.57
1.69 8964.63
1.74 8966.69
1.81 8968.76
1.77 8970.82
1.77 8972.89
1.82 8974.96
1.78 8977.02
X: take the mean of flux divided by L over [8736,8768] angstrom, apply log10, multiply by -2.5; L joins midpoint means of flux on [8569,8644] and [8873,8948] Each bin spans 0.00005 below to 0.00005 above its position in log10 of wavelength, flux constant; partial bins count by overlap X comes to 0.03 mag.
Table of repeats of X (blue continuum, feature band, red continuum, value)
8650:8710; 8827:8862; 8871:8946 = 0.08 mag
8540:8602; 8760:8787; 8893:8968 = 0.04 mag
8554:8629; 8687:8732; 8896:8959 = 0.03 mag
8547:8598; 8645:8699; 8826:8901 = -0.13 mag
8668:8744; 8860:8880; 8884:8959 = 0.02 mag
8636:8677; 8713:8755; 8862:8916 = 0.13 mag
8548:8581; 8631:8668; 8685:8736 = -0.14 mag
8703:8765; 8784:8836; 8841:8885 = 0.00 mag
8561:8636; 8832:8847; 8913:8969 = 0.07 mag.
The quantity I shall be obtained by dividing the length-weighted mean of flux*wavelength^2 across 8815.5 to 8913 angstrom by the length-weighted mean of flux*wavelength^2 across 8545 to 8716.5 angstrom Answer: 1.01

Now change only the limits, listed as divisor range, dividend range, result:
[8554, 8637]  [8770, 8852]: 1.04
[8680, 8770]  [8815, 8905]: 1.04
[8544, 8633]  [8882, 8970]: 1.12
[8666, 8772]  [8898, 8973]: 1.08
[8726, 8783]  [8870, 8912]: 1.05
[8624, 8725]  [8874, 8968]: 1.03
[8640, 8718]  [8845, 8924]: 0.99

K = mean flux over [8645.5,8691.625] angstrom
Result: 2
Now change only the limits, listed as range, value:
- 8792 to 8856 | 1.73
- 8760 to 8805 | 1.74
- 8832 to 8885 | 1.74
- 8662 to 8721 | 1.82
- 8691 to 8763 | 1.71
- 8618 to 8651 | 1.82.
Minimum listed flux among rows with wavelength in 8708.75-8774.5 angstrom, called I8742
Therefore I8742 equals 1.52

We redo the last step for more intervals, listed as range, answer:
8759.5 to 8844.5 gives 1.49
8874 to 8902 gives 1.65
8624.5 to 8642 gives 1.62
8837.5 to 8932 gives 1.57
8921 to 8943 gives 1.71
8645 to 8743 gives 1.64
